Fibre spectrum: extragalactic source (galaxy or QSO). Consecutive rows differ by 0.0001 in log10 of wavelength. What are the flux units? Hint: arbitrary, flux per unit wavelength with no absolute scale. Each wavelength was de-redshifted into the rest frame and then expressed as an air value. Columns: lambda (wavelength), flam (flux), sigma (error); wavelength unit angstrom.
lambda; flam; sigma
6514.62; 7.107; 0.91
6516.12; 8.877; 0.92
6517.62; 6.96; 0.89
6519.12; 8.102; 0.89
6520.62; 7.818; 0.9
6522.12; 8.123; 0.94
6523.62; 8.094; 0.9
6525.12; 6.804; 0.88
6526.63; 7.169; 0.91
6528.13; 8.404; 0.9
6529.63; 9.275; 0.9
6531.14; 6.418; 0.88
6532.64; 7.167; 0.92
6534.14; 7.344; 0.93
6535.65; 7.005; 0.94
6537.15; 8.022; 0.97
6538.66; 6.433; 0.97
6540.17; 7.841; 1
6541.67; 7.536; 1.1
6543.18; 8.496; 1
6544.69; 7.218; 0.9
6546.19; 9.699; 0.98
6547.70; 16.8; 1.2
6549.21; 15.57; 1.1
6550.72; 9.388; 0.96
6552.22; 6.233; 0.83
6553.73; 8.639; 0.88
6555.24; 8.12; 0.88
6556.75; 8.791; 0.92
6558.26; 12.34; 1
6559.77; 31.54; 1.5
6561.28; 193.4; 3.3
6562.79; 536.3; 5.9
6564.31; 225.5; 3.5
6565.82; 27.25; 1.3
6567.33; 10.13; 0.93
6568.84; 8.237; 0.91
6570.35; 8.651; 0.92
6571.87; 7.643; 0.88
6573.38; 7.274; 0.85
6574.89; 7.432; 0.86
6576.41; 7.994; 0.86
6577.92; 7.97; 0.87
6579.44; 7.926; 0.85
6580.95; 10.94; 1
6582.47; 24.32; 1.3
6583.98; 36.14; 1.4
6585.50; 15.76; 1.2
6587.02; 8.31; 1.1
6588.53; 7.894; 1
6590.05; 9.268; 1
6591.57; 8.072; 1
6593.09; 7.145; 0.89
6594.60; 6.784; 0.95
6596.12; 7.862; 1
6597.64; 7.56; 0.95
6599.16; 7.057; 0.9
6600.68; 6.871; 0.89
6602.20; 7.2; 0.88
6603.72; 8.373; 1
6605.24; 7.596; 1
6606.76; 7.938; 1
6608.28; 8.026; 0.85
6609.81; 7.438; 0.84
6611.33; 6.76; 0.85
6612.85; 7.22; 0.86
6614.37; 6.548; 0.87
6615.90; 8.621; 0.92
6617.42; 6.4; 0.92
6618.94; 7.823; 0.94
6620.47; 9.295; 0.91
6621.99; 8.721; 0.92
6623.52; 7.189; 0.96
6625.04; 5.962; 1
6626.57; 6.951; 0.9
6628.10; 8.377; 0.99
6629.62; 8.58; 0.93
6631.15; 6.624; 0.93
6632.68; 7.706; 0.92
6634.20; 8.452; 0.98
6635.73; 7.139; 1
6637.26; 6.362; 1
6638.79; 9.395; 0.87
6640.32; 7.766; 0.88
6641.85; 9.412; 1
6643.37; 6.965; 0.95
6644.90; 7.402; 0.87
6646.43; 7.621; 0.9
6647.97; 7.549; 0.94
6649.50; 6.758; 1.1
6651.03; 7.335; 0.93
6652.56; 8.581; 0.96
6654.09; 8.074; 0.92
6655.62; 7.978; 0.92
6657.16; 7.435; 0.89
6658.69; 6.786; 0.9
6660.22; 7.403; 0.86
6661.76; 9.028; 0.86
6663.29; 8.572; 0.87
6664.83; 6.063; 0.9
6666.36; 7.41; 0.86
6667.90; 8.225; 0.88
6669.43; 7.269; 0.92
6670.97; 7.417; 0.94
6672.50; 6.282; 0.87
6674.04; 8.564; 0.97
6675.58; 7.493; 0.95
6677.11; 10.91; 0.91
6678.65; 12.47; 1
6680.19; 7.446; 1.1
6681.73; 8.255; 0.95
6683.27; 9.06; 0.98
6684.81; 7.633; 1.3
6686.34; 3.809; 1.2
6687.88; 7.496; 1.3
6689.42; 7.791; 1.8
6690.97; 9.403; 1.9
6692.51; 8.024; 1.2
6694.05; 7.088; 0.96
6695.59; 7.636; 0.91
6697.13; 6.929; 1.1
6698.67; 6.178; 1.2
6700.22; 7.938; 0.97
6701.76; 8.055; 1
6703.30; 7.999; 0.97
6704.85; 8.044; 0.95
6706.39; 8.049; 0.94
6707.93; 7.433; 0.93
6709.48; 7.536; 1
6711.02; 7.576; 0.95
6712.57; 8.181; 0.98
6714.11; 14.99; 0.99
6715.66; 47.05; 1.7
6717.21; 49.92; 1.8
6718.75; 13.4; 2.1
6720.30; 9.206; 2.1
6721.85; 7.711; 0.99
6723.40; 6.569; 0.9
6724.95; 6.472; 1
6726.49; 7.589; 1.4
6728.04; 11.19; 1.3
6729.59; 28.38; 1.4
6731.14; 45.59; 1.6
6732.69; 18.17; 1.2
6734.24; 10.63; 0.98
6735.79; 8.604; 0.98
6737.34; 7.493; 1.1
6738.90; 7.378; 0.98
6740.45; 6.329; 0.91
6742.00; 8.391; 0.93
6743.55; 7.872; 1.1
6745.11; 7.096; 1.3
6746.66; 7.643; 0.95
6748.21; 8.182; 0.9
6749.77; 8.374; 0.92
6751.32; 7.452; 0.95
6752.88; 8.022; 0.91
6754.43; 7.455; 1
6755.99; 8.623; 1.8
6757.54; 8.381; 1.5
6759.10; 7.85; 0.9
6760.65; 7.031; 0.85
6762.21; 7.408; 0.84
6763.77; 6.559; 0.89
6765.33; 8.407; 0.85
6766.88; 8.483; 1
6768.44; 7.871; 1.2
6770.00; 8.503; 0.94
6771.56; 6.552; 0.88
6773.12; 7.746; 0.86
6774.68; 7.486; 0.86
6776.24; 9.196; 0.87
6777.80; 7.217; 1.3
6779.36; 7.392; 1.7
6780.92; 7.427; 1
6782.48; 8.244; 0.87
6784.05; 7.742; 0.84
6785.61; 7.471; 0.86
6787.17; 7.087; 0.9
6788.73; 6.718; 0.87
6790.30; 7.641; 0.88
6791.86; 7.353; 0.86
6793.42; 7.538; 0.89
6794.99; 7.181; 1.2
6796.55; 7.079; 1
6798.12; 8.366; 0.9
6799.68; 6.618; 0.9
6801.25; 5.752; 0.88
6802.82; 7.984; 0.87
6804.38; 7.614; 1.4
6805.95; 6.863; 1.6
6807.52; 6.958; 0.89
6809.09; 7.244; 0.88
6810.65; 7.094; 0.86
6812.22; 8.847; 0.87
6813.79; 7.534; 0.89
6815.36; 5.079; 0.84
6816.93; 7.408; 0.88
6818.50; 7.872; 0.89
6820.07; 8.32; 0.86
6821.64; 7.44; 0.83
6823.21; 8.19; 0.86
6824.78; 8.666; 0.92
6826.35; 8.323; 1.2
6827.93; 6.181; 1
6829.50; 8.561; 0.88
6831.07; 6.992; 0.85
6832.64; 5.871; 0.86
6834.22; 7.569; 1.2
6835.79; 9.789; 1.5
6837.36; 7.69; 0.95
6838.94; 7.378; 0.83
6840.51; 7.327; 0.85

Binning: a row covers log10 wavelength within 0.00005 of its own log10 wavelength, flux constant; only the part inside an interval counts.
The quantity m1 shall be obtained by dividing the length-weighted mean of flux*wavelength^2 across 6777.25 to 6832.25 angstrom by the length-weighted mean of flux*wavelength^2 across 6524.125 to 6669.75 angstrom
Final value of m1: 0.43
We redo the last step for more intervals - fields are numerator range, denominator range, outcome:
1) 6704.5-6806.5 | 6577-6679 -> 1.23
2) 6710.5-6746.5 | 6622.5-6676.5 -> 2.01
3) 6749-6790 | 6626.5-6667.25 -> 1.04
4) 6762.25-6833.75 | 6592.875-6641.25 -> 1.04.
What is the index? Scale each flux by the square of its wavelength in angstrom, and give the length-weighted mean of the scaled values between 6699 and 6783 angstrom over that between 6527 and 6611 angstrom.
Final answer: 0.43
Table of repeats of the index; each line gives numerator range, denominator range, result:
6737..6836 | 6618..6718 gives 0.85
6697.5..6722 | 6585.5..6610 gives 1.79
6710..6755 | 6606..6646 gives 1.82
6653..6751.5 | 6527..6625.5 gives 0.45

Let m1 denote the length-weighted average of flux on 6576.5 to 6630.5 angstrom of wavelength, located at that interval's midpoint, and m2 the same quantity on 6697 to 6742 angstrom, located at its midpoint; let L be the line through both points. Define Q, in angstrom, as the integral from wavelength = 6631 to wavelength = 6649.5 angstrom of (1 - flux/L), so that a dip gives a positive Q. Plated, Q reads 5.1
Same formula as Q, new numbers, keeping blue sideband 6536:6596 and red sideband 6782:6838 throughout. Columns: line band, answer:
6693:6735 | 8.80 angstrom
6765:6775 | 3.40 angstrom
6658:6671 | 8.81 angstrom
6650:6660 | 6.89 angstrom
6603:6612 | 6.68 angstrom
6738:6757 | 8.74 angstrom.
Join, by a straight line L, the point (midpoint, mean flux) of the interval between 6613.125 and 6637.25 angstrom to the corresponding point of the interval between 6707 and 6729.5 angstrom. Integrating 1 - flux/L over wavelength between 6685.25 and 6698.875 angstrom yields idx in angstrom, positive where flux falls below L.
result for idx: 6.0 angstrom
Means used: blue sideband 7.58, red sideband 15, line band 7.21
